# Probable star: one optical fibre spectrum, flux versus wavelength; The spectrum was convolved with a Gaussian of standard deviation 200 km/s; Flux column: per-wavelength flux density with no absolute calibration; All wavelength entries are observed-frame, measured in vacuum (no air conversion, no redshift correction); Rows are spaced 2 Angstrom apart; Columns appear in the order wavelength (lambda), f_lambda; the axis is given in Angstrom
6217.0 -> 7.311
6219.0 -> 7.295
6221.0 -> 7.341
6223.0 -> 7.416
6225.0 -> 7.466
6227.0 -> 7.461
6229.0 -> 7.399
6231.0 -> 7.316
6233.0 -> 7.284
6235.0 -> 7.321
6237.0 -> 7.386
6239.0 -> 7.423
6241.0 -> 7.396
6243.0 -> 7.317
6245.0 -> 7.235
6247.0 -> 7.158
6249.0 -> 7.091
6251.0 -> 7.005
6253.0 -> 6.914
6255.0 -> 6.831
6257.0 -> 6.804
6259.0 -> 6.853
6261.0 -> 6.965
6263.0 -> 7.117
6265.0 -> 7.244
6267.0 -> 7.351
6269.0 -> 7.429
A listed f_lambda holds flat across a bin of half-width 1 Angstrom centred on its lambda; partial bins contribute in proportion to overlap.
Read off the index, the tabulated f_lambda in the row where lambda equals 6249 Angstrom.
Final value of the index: 7.091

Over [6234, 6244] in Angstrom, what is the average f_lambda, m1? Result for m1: 7.37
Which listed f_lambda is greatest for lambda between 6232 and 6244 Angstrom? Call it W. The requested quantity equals 7.423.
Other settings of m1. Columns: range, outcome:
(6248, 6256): 6.96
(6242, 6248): 7.24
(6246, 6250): 7.12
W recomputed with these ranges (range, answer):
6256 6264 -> 7.117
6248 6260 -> 7.091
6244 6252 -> 7.235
